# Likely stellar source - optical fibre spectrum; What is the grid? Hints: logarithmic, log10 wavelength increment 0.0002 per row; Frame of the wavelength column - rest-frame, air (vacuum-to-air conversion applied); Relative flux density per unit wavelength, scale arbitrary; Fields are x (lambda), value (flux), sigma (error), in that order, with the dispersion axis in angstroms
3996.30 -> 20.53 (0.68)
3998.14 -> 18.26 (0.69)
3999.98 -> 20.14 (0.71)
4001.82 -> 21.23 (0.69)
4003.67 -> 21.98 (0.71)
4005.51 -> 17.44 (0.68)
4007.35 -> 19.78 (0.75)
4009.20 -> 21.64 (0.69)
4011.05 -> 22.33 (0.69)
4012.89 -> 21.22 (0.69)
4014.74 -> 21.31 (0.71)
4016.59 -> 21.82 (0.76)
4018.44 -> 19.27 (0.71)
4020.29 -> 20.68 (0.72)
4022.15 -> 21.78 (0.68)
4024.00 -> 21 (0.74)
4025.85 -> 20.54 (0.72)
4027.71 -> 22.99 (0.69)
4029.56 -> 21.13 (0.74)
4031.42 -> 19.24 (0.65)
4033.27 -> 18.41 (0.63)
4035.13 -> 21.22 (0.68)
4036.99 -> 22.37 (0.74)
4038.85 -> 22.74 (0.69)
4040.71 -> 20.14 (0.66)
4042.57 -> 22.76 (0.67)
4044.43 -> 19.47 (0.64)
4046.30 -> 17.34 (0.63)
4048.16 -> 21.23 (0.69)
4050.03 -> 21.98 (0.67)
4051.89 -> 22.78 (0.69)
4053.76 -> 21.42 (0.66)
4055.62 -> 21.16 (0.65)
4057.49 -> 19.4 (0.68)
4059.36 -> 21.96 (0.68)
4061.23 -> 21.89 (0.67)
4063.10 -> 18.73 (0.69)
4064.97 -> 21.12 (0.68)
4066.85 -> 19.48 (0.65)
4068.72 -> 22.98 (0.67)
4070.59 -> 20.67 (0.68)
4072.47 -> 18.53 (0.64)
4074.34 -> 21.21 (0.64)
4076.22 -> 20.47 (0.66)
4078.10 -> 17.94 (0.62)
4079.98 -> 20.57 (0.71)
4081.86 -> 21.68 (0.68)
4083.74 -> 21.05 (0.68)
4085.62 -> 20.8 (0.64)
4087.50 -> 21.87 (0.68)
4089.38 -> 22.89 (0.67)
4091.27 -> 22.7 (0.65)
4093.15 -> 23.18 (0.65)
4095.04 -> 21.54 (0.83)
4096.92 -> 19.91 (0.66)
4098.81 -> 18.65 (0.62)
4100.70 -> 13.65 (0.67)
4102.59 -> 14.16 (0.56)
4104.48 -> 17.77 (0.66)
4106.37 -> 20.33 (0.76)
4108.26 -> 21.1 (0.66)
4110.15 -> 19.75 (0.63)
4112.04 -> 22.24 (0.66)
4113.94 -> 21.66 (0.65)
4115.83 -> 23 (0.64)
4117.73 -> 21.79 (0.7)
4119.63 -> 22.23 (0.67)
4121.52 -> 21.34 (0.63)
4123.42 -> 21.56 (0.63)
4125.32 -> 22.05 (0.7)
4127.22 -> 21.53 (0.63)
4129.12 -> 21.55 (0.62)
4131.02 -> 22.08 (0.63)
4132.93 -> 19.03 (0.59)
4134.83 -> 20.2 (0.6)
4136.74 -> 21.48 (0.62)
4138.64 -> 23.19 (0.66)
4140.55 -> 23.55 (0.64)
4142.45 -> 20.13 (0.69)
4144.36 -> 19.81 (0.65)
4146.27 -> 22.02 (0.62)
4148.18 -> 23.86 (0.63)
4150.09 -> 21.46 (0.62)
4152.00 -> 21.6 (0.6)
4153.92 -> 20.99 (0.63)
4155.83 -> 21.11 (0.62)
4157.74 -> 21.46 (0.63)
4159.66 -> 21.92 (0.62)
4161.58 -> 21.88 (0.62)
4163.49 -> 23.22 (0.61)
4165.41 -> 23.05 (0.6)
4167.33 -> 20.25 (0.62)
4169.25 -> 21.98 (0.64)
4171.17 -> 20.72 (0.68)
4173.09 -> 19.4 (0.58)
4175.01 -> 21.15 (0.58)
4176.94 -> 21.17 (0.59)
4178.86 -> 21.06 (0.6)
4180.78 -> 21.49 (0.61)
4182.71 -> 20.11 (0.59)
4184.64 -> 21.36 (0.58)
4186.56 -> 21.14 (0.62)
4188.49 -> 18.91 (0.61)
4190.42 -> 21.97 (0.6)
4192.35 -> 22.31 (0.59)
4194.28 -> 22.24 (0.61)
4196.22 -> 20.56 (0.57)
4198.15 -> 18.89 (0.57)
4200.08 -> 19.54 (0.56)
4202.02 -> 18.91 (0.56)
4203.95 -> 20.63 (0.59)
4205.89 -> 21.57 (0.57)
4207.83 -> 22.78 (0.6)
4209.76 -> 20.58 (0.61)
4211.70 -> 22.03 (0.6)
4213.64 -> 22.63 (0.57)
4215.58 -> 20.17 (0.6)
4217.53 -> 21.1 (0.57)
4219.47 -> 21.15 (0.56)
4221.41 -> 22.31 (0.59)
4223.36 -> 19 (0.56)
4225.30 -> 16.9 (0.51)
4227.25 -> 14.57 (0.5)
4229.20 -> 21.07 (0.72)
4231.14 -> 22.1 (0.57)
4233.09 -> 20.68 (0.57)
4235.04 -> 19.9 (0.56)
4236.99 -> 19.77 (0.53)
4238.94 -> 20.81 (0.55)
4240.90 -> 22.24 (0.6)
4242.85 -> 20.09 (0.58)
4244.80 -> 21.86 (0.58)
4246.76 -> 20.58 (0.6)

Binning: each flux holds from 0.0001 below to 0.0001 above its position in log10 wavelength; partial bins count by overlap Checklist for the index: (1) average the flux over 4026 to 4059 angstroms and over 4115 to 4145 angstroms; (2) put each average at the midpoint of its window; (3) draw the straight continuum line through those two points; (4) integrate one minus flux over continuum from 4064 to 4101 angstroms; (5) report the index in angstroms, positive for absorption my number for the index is 1.0 angstroms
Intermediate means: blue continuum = 20.9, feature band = 20.7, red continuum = 21.5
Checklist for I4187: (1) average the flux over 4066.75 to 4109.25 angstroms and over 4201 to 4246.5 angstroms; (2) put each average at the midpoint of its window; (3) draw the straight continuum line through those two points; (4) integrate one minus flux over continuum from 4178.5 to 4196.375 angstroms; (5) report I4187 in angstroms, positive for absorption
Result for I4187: -0.6 angstroms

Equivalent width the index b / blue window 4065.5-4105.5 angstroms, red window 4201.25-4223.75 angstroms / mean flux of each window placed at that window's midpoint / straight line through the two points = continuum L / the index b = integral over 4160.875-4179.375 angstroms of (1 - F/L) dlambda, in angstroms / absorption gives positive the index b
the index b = -0.5 angstroms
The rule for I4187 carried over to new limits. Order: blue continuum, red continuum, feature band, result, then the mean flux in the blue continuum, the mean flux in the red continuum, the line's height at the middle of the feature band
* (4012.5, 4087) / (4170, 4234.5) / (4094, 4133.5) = 0.7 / 20.8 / 20.6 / 20.7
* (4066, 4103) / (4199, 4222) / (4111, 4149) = -2.1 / 20.3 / 21.1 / 20.6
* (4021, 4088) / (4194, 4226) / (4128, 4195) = -2.2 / 20.8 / 20.6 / 20.7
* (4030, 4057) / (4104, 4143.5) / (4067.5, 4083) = 0.4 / 20.9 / 21.4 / 21.1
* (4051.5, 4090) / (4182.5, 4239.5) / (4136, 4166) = -1.8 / 20.8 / 20.5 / 20.7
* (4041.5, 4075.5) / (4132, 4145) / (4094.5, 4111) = 2.0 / 20.8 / 21.1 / 21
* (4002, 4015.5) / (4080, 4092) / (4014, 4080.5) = 1.6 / 20.8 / 21.7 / 21.3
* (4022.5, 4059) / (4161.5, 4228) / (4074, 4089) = 0.1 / 20.9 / 20.8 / 20.9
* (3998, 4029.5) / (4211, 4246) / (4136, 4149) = -0.9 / 20.9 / 20.5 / 20.6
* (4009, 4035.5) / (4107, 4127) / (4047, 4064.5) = 0.1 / 20.9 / 21.7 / 21.2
